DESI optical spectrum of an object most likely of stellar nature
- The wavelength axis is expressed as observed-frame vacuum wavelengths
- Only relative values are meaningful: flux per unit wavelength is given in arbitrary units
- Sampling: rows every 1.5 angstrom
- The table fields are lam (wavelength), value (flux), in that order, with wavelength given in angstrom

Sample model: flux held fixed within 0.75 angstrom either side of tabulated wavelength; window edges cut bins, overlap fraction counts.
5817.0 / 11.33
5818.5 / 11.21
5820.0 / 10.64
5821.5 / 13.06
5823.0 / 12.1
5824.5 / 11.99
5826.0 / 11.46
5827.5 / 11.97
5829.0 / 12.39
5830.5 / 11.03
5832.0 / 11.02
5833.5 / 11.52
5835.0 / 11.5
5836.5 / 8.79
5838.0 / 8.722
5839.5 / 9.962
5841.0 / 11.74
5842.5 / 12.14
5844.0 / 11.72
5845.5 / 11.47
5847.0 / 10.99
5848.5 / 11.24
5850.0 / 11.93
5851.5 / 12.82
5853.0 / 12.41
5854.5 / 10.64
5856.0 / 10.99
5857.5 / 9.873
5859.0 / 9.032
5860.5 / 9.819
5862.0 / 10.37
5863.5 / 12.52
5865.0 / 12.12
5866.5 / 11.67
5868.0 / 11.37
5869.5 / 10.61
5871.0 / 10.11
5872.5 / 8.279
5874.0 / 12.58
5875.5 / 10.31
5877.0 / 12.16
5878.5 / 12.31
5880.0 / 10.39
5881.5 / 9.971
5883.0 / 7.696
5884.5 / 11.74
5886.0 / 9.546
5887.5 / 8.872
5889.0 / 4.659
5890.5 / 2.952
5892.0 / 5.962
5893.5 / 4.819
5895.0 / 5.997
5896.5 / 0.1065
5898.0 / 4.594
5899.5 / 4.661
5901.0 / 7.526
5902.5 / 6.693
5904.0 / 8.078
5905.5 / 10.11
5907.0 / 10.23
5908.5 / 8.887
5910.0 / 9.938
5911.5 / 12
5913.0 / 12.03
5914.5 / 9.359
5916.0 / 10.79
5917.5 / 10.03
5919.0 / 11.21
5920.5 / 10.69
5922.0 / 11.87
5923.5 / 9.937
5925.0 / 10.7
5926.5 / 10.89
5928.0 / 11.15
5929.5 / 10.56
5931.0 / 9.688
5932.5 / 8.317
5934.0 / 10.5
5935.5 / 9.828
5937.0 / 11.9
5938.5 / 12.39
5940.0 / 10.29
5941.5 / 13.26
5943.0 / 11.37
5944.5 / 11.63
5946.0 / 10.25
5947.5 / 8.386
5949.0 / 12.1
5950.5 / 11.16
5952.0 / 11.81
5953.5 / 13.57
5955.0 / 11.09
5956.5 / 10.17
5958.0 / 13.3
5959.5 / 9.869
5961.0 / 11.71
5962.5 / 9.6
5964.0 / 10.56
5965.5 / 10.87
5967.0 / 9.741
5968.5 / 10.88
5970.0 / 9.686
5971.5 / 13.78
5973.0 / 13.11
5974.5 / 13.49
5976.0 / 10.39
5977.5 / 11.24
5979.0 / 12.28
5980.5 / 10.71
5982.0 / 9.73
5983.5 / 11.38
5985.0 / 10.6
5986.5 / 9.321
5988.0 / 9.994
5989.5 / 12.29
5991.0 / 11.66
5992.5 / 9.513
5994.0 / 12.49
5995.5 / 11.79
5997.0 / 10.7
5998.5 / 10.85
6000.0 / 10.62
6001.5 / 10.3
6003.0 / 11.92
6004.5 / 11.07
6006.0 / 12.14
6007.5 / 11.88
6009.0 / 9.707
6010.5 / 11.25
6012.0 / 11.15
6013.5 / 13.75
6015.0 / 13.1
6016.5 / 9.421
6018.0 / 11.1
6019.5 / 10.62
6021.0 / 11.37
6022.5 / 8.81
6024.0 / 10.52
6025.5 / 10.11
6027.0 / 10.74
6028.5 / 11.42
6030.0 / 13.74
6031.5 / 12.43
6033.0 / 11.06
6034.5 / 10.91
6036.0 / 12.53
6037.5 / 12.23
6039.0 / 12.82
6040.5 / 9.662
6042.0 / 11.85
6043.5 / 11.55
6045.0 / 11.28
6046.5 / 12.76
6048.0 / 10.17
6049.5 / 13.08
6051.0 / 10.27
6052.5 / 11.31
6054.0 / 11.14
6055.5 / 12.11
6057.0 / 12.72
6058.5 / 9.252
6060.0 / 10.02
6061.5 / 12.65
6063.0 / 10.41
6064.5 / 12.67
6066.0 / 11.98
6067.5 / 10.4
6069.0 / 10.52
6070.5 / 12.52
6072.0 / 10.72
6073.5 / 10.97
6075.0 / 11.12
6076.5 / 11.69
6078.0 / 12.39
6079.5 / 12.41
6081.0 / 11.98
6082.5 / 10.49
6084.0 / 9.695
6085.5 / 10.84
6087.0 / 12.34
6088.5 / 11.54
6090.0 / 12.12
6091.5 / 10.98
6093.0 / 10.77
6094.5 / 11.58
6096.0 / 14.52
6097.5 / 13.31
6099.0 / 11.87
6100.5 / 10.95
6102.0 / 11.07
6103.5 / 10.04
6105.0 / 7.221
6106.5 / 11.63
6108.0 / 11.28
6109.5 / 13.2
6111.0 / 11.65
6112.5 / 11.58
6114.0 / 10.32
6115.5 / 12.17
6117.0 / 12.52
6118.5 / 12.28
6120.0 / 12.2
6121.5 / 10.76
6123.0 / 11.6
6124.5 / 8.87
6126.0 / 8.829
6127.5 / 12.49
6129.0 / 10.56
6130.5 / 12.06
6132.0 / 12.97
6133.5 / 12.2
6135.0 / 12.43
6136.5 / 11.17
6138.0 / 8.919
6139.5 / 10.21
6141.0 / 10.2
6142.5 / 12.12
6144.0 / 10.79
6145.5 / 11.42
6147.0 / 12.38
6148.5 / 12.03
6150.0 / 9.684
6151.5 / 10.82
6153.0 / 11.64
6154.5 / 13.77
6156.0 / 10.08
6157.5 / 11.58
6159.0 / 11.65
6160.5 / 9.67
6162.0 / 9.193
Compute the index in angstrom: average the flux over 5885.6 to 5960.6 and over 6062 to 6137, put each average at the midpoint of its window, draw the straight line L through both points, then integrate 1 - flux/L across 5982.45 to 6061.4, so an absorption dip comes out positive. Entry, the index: -4.83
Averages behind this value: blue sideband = 9.52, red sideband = 11.4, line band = 11.2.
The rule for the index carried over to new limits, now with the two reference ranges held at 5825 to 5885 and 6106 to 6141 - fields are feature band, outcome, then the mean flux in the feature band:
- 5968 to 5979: -0.69 angstrom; 11.9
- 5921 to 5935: 0.87 angstrom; 10.4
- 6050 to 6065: 0.01 angstrom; 11.3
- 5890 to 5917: 8.56 angstrom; 7.55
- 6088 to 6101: -0.77 angstrom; 12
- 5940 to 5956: -0.39 angstrom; 11.4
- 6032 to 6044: -0.38 angstrom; 11.6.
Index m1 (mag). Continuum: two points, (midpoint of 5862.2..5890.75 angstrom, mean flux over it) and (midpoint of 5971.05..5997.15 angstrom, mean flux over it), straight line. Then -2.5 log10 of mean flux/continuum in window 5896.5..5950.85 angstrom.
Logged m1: 0.078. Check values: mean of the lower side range 10.1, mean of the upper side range 11.3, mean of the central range 9.94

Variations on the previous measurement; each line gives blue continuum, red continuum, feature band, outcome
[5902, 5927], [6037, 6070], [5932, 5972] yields -0.05 mag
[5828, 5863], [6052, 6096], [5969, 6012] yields 0.00 mag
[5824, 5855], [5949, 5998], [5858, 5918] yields 0.24 mag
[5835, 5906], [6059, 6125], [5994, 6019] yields -0.07 mag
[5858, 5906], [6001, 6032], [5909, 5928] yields -0.15 mag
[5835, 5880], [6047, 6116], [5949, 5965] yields -0.01 mag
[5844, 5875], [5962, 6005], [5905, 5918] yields 0.07 mag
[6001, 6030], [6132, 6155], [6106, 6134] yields -0.02 mag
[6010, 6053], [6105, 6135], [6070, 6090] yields 0.00 mag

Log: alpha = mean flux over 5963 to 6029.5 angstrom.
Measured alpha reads 11.1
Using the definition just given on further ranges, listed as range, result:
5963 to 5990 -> 11.1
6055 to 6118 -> 11.4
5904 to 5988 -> 10.9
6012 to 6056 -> 11.4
